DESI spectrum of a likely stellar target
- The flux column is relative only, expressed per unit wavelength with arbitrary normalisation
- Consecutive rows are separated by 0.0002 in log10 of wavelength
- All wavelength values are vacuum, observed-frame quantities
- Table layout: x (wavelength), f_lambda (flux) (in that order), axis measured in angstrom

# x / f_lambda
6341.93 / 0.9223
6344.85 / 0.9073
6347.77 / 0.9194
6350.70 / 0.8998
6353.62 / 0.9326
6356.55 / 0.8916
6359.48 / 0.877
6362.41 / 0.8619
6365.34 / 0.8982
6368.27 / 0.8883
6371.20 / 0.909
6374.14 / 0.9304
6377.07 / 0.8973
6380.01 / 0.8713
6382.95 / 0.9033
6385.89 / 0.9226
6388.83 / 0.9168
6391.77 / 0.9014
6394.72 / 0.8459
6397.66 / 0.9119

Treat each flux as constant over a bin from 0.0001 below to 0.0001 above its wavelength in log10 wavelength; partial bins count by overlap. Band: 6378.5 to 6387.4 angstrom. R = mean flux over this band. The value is 0.899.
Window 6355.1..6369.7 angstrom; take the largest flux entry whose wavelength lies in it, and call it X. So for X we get 0.8982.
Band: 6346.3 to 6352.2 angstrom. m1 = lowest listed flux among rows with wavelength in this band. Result 0.8998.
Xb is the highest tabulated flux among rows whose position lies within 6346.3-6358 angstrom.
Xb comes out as 0.9326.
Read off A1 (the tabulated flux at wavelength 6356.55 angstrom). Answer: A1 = 0.8916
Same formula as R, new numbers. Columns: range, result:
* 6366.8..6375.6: 0.909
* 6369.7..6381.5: 0.902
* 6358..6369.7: 0.881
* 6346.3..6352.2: 0.91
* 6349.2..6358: 0.908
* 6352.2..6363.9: 0.89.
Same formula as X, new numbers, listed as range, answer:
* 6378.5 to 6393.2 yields 0.9226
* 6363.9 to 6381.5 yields 0.9304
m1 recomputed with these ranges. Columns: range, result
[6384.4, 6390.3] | 0.9168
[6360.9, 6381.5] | 0.8619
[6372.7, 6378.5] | 0.8973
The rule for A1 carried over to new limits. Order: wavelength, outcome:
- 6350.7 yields 0.8998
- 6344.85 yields 0.9073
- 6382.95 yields 0.9033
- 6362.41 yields 0.8619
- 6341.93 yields 0.9223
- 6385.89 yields 0.9226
